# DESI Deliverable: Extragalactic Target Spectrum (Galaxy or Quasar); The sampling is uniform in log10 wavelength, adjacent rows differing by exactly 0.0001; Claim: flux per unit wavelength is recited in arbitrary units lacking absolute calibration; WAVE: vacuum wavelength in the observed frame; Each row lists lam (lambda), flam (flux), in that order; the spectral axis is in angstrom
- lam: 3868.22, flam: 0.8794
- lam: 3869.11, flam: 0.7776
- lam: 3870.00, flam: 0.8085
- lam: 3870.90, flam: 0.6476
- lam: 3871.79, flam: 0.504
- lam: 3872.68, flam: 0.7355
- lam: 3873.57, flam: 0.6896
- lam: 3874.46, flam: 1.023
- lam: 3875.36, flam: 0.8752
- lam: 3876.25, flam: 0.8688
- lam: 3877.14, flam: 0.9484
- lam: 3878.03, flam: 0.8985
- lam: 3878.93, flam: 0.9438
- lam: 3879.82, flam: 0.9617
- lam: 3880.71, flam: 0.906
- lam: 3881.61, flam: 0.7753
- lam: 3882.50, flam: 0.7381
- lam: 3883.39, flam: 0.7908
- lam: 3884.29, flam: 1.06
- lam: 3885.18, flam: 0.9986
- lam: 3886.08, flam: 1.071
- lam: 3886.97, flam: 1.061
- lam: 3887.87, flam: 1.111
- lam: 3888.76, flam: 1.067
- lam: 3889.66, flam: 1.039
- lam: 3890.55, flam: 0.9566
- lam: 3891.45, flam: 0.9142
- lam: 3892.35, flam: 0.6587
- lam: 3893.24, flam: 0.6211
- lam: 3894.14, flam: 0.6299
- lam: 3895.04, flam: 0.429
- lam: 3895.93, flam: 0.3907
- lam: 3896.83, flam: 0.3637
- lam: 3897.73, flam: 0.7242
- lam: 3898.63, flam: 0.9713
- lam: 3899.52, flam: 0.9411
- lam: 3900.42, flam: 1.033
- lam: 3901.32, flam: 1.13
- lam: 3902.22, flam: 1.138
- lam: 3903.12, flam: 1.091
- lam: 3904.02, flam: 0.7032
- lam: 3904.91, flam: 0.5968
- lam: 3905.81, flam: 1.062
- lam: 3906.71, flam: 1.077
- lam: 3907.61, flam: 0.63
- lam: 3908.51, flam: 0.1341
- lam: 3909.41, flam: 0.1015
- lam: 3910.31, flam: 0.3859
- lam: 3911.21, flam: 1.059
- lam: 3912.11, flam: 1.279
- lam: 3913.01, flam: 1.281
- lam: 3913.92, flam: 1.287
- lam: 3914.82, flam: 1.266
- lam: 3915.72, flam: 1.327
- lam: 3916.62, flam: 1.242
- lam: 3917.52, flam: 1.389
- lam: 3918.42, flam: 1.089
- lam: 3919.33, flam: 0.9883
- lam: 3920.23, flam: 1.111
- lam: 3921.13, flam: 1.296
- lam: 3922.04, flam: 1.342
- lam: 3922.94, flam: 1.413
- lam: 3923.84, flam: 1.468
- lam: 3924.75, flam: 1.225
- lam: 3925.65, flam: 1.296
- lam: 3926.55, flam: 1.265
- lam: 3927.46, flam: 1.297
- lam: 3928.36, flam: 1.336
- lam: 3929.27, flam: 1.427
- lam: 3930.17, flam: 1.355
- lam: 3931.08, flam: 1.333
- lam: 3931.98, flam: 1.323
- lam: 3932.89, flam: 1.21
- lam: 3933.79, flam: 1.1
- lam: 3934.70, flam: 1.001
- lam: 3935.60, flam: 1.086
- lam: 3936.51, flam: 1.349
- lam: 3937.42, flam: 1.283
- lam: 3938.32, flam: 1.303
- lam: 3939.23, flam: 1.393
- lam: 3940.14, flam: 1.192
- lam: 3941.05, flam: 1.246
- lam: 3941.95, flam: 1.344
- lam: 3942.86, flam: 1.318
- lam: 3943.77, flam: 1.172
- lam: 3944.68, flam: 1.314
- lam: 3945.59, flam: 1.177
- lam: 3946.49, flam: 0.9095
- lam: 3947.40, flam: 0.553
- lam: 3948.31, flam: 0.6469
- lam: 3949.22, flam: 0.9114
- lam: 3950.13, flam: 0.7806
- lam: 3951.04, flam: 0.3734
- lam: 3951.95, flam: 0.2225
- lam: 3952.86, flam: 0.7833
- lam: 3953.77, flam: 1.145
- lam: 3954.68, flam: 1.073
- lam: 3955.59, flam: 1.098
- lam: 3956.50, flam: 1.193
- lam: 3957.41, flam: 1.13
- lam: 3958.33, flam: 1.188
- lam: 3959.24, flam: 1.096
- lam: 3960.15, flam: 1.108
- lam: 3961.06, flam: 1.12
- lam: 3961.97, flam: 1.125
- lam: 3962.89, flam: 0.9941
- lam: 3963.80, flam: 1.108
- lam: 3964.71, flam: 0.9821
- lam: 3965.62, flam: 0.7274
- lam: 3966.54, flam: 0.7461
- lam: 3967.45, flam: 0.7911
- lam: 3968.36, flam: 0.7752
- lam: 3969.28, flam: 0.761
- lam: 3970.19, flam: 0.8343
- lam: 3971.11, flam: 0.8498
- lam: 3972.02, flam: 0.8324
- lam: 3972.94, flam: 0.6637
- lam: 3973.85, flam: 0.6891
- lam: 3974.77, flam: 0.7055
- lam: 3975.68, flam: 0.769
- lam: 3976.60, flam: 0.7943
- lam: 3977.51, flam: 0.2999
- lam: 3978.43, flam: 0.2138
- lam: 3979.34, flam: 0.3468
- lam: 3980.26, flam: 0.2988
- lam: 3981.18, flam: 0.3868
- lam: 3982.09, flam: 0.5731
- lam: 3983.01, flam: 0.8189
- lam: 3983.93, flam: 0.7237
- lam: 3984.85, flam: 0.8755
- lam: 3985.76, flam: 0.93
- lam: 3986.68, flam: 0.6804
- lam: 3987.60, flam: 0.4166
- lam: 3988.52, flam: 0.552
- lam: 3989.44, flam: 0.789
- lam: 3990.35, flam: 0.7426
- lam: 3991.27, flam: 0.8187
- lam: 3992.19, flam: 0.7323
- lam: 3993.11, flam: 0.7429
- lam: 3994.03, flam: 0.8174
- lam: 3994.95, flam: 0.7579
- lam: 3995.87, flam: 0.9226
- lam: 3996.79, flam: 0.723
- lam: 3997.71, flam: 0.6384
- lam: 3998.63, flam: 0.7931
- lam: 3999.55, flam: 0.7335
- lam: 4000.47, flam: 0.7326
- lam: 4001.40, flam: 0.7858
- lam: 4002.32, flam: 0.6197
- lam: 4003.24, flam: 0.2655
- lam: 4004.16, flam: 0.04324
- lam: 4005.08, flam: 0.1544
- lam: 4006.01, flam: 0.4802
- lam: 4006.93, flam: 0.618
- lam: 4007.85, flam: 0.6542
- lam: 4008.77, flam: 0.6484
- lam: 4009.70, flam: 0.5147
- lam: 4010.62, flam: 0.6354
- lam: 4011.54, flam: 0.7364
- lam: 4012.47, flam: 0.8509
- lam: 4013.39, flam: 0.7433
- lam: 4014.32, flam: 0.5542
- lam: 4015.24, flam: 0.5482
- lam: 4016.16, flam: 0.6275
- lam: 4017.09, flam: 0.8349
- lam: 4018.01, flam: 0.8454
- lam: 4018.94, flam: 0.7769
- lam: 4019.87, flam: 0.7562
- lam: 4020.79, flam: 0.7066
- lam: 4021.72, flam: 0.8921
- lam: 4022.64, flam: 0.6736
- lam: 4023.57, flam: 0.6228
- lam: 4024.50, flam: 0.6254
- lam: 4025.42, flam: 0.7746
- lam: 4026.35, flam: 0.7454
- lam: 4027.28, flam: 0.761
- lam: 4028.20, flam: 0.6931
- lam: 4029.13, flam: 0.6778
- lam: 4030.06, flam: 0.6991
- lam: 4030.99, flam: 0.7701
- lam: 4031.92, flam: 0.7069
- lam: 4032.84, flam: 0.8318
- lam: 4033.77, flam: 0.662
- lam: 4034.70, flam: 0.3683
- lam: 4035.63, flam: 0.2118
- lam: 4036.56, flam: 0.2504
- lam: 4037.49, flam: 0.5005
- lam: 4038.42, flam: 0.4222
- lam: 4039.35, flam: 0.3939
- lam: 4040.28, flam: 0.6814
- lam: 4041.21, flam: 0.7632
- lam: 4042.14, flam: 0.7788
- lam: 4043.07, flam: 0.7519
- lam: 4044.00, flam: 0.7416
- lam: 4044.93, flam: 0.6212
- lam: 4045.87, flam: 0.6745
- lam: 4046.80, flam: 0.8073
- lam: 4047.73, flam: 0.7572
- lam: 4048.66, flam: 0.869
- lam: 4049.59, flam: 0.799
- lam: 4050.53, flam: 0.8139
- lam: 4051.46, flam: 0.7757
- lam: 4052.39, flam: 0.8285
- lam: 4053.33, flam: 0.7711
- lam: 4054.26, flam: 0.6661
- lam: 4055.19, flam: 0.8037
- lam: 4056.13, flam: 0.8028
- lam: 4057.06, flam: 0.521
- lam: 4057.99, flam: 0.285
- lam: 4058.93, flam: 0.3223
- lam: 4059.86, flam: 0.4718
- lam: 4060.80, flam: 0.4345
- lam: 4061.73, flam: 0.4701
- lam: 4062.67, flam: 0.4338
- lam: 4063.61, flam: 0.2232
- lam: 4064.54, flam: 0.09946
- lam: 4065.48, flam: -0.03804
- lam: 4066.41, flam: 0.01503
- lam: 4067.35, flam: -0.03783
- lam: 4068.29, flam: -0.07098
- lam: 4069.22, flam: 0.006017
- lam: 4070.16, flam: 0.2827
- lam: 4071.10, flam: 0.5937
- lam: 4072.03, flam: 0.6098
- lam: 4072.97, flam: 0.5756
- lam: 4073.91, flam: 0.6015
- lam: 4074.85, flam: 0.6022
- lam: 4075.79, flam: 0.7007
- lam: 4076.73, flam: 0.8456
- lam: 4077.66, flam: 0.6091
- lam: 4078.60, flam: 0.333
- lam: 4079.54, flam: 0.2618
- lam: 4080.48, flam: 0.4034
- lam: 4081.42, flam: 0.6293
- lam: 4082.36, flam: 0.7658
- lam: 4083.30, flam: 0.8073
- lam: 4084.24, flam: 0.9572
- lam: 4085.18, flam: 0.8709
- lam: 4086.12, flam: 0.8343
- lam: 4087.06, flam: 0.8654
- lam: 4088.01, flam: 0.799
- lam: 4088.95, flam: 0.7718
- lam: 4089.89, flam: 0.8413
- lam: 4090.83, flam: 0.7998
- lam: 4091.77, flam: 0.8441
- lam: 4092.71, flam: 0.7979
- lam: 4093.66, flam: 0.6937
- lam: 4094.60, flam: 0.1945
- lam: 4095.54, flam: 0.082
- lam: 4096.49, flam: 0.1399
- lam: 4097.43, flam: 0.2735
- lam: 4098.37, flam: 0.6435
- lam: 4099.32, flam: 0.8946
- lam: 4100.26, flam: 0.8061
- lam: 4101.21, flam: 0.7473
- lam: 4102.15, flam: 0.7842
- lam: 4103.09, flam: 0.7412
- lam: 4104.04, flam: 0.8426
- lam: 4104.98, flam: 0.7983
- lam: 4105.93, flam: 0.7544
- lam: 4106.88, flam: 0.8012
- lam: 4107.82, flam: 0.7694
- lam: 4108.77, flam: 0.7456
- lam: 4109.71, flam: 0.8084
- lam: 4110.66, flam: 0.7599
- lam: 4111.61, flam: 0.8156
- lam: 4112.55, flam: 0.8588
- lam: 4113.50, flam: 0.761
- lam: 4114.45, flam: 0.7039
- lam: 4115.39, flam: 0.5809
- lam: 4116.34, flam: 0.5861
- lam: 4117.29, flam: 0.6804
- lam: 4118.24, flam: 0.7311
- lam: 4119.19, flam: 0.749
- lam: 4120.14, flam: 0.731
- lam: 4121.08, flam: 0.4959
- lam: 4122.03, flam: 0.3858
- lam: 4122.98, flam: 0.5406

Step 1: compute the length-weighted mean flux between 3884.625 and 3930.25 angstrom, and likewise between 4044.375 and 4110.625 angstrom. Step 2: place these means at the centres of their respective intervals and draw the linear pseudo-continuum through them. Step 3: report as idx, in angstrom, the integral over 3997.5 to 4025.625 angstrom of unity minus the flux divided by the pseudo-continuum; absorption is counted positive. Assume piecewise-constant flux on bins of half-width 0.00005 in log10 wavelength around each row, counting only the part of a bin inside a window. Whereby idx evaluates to 4.12 angstrom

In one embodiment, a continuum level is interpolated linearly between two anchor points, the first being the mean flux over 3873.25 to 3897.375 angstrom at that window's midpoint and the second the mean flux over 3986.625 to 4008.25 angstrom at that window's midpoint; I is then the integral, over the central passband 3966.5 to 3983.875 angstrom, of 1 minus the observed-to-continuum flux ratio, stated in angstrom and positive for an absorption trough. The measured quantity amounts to 1.0 angstrom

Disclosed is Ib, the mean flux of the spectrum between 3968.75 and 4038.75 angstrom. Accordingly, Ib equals 0.648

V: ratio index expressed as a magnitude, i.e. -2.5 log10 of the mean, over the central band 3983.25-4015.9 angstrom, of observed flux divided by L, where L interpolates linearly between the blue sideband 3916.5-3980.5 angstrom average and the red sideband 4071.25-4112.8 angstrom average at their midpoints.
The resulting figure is 0.34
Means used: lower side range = 1.02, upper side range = 0.682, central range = 0.657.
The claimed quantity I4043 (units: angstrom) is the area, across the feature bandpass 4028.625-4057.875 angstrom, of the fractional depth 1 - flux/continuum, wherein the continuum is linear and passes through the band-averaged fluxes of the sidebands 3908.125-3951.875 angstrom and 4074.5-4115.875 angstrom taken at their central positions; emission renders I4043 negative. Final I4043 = 5.6 angstrom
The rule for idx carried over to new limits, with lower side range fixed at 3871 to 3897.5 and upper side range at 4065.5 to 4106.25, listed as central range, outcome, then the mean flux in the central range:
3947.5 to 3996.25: -4.0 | 0.78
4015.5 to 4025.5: -1.1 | 0.735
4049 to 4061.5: -0.4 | 0.637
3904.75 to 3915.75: -1.1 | 0.874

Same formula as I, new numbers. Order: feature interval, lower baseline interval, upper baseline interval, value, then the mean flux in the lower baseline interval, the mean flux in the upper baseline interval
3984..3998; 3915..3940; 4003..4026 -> 0.98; 1.27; 0.628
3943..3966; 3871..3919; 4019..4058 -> -4.73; 0.885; 0.679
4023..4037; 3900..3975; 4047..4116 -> 2.46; 1.04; 0.604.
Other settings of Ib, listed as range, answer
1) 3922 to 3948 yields 1.24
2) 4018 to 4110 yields 0.612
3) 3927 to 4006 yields 0.868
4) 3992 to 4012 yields 0.623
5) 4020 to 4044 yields 0.642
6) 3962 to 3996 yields 0.718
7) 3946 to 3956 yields 0.773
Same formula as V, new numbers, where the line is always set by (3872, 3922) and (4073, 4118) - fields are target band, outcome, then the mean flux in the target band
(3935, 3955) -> -0.20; 1.03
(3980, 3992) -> 0.20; 0.67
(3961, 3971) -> -0.08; 0.895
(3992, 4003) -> 0.08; 0.74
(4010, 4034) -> 0.07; 0.721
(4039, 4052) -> 0.01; 0.734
